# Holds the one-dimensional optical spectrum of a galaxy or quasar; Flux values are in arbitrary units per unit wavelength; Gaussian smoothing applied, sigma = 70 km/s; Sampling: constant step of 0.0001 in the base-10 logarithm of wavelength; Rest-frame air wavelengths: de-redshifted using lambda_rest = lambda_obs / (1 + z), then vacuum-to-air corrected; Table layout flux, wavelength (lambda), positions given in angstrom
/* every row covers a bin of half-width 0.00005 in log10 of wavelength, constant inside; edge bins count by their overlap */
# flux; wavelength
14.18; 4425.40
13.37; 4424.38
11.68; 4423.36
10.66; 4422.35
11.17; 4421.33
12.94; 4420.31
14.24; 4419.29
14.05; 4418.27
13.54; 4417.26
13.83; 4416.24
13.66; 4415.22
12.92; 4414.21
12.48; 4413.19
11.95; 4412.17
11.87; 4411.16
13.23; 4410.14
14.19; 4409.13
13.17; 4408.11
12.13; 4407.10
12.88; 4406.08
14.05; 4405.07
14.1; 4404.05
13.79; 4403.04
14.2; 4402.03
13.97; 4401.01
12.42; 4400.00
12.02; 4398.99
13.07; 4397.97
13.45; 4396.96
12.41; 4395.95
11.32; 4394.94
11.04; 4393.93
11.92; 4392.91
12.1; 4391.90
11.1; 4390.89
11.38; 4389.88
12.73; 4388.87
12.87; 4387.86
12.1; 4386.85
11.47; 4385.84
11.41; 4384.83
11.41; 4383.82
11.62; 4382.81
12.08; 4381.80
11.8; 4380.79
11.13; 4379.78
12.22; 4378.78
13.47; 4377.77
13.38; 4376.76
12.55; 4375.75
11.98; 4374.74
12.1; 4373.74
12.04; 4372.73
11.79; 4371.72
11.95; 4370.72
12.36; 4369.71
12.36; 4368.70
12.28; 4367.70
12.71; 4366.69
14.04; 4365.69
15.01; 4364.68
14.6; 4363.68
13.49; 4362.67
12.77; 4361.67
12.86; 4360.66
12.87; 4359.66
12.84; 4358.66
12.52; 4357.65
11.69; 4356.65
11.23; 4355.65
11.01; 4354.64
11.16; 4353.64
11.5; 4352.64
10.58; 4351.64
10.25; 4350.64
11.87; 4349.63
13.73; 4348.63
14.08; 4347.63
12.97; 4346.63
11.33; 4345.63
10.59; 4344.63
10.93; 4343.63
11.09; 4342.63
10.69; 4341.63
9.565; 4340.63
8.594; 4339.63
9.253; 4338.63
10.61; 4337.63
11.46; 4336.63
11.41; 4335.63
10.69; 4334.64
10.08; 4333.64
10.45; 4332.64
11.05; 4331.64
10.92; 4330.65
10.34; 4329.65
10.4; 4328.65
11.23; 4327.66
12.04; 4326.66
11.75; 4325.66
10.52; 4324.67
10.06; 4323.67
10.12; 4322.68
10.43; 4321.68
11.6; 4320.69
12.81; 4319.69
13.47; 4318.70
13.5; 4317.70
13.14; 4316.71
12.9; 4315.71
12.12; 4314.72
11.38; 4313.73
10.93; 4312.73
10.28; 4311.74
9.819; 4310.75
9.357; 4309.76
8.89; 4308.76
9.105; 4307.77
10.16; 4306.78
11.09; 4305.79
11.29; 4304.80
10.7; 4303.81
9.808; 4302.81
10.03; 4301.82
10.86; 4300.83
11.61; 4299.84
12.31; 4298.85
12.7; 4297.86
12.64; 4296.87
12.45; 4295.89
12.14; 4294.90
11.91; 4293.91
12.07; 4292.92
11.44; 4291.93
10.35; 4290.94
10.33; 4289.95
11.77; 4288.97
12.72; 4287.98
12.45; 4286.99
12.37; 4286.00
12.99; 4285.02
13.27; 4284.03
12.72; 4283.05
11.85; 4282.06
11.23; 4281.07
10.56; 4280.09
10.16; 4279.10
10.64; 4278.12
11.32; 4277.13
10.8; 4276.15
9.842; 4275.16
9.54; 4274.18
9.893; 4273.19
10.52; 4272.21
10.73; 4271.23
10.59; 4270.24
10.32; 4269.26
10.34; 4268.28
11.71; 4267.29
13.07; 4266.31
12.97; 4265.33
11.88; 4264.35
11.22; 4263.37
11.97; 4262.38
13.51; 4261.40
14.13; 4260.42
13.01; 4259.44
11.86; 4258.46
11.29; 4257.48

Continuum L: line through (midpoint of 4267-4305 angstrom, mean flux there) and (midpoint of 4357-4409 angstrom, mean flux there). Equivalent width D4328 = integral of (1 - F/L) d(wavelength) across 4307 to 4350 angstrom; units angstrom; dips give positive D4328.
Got 2.8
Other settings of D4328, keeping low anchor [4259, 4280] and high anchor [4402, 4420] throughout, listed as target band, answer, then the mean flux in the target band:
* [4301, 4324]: 1.8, 11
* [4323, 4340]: 2.2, 10.7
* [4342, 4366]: 0.5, 12.3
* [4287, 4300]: -0.3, 11.9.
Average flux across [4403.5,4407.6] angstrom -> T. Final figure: 13.3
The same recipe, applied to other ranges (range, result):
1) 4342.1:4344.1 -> 11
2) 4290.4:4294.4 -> 11.4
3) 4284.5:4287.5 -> 12.6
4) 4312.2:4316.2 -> 11.8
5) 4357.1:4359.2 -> 12.7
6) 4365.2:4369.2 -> 12.9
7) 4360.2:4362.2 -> 12.8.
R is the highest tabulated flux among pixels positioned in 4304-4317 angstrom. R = 13.14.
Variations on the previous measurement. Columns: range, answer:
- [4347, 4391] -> 15.01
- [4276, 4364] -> 14.6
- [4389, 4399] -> 13.45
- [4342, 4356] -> 14.08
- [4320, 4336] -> 12.04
